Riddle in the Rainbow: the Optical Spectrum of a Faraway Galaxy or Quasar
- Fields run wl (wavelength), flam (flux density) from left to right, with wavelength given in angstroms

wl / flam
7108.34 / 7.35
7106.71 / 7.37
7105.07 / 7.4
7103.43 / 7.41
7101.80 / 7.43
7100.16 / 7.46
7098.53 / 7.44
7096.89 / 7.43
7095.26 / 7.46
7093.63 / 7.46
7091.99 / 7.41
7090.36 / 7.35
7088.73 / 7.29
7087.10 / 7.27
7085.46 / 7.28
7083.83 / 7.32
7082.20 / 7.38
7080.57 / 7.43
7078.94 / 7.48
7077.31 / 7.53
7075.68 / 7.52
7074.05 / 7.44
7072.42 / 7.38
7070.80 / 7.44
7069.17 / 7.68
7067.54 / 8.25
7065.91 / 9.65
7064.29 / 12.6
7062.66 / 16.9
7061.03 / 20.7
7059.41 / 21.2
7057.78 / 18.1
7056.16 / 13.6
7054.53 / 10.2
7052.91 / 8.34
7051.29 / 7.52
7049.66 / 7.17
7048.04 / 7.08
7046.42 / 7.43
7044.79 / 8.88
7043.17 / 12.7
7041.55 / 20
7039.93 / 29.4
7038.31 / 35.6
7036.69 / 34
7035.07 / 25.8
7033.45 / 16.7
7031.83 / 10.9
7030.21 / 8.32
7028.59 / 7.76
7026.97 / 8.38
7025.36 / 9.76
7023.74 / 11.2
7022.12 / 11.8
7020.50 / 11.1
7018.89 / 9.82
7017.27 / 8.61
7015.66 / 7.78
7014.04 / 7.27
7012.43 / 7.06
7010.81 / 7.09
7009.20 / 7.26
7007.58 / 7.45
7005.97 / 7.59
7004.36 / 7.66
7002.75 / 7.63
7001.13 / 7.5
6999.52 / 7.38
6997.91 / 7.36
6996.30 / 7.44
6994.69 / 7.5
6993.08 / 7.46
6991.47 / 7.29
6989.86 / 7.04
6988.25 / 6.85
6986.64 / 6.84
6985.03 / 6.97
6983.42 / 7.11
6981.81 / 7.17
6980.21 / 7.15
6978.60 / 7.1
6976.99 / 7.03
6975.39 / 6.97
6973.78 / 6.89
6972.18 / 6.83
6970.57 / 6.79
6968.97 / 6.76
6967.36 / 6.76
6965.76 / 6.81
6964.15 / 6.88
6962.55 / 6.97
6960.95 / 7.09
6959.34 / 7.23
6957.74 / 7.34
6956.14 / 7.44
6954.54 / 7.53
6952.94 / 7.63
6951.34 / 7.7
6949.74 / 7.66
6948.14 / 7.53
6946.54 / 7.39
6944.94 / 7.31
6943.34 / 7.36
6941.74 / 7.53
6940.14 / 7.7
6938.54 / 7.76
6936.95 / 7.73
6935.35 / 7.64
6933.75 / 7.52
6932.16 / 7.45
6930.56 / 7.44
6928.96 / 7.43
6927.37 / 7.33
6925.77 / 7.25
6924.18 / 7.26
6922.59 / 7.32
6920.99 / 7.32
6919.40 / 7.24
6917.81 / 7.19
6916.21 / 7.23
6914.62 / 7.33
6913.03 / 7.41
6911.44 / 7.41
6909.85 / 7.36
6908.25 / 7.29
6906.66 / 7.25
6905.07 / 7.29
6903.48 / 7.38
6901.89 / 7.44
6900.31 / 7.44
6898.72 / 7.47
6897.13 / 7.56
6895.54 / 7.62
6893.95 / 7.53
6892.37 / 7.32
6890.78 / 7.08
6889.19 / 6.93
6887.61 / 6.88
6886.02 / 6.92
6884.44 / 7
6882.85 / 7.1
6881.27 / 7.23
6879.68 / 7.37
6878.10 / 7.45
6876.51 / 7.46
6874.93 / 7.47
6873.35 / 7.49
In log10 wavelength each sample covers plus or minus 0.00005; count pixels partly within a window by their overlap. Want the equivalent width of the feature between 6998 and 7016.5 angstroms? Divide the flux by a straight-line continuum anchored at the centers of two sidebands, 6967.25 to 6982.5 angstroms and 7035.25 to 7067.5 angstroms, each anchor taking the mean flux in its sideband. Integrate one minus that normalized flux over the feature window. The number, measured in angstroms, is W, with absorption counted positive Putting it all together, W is 5.6 angstroms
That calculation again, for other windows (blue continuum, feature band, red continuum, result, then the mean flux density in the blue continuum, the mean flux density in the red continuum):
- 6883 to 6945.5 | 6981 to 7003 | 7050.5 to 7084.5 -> 4.3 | 7.35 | 10.6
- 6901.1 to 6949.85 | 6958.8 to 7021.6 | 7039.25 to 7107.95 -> 8.2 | 7.41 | 9.89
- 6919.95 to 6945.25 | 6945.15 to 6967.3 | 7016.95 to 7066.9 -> 4.0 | 7.46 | 14.3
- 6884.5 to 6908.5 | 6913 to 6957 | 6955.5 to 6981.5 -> -2.0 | 7.29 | 7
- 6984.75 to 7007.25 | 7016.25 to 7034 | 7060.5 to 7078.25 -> -3.9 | 7.33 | 10.1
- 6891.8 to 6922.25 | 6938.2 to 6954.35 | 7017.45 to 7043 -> 4.2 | 7.37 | 16.4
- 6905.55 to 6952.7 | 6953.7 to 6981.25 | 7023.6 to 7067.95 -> 7.7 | 7.43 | 14.7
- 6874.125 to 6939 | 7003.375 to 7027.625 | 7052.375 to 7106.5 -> 0.0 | 7.34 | 9.38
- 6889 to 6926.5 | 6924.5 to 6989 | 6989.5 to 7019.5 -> 1.8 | 7.34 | 7.58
